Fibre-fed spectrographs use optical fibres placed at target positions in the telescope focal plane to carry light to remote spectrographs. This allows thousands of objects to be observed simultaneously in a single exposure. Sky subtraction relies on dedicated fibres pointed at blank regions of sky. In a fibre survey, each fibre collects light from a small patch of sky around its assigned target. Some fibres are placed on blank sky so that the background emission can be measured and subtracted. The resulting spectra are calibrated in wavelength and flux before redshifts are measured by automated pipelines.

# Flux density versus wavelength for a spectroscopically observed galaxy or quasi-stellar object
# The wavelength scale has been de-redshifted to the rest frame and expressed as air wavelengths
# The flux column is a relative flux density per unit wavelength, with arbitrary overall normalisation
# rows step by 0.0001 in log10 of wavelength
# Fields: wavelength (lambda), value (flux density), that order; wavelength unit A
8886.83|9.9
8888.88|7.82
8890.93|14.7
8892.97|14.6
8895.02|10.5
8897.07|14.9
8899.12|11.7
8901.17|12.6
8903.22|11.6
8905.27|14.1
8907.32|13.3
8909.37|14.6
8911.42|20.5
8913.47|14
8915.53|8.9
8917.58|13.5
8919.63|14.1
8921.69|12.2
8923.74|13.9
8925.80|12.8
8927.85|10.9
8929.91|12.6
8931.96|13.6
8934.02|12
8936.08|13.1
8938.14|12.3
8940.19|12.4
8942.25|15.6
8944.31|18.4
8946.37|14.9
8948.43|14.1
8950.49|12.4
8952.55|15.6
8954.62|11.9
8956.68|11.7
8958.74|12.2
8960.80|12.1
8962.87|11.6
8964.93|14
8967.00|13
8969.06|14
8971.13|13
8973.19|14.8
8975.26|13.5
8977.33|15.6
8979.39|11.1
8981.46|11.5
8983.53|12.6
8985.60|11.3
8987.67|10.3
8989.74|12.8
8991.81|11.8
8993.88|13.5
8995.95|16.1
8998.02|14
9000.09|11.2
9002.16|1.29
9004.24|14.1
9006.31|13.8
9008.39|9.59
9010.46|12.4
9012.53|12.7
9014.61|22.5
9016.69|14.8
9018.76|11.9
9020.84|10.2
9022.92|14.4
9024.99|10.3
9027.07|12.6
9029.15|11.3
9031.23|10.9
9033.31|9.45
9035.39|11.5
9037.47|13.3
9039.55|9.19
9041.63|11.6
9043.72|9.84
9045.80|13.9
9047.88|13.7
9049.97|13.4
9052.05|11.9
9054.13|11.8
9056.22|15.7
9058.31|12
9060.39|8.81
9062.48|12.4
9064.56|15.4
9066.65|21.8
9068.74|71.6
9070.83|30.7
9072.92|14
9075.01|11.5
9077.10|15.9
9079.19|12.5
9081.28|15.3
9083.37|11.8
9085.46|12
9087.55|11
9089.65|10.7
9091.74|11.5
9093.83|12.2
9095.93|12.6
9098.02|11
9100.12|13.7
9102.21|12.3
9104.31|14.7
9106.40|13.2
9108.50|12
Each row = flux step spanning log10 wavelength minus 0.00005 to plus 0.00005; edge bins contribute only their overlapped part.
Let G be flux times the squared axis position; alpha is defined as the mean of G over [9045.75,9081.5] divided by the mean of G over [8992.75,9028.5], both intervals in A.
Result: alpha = 1.45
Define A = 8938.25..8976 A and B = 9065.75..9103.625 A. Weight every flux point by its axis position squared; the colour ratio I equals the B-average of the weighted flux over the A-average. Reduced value 1.3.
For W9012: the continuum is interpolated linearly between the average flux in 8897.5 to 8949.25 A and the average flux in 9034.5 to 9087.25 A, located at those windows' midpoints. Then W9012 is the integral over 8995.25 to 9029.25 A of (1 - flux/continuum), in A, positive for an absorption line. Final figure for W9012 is 5.8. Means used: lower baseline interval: 13.5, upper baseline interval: 16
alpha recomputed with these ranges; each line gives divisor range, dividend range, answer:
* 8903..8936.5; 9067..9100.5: 1.36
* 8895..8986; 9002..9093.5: 1.11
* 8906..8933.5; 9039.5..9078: 1.33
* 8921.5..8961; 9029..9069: 1.12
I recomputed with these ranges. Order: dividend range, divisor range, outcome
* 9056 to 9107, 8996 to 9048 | 1.36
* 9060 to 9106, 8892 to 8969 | 1.29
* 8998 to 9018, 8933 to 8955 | 0.91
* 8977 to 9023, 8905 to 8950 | 0.93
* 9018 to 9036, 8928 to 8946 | 0.85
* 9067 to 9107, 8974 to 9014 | 1.41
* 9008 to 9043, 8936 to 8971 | 0.93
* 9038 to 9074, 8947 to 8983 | 1.36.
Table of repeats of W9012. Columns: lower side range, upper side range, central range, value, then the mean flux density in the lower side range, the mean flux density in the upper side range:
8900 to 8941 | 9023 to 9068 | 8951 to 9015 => 1.71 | 13.2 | 12.9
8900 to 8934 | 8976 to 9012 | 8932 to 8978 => -3.33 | 13.3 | 12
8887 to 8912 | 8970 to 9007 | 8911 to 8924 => -0.56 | 13.2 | 12.3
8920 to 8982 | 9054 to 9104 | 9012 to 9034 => 2.98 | 13.2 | 16.2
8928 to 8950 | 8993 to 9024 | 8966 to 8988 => 0.63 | 13.7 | 12.8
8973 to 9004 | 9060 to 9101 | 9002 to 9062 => 8.88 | 12.1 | 17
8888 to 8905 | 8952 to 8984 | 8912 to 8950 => -2.02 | 12.4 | 13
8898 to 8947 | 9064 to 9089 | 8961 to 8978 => 2.16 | 13.5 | 20.2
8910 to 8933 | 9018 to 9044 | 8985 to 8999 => -0.98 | 13.4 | 11.3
